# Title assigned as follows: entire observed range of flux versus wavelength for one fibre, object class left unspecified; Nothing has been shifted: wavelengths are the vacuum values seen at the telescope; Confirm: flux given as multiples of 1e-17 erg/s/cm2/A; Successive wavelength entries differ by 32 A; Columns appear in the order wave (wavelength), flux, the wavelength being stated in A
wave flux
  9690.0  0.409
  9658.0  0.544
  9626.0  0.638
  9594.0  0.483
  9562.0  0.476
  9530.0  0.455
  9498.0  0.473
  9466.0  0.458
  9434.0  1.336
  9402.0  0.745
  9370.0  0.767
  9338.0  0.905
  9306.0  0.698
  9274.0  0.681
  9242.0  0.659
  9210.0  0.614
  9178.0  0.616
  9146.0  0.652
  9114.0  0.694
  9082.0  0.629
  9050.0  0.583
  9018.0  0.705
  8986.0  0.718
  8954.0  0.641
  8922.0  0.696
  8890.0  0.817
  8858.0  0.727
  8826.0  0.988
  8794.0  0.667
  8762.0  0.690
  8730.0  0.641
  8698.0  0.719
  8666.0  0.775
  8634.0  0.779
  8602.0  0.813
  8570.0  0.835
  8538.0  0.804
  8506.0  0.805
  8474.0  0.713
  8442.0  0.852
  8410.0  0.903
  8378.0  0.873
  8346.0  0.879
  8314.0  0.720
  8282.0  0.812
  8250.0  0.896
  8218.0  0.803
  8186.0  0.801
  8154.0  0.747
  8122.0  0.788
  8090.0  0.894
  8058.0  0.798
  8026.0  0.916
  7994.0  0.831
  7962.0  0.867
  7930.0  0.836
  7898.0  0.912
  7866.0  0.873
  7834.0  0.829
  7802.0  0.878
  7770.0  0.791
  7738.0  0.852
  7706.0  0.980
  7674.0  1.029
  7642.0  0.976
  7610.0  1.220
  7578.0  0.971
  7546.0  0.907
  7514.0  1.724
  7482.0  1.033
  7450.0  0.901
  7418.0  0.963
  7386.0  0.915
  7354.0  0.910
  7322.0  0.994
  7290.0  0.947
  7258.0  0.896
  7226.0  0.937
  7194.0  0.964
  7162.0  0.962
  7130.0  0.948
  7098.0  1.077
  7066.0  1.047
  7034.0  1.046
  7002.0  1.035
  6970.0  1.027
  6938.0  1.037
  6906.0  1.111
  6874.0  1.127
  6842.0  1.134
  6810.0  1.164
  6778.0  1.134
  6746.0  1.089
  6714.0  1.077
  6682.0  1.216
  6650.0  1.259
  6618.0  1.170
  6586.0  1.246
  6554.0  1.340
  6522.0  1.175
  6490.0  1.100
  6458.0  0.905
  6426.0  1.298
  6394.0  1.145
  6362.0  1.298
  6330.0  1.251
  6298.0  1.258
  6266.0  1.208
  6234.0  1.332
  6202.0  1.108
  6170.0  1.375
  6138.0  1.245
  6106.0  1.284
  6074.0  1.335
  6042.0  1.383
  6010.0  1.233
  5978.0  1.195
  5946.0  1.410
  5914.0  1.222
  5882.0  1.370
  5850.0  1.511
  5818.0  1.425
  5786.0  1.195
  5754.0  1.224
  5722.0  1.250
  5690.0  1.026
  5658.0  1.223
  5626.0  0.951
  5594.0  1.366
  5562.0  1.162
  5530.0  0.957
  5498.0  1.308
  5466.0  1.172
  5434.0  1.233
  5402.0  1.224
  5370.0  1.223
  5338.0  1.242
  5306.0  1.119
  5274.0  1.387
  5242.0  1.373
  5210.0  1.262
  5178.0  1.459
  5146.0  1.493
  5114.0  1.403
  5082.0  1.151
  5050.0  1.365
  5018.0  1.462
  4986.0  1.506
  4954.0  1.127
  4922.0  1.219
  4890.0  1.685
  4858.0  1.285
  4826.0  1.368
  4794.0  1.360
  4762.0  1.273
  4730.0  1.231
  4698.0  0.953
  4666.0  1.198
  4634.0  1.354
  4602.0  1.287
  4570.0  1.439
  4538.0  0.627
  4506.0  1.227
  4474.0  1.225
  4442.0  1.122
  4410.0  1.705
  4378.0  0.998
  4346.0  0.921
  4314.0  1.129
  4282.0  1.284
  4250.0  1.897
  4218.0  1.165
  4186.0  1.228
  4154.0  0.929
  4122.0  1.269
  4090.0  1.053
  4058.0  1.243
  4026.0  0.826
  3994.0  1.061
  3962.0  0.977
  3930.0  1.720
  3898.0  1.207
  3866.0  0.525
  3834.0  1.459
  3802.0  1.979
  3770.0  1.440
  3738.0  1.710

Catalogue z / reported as 0.142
